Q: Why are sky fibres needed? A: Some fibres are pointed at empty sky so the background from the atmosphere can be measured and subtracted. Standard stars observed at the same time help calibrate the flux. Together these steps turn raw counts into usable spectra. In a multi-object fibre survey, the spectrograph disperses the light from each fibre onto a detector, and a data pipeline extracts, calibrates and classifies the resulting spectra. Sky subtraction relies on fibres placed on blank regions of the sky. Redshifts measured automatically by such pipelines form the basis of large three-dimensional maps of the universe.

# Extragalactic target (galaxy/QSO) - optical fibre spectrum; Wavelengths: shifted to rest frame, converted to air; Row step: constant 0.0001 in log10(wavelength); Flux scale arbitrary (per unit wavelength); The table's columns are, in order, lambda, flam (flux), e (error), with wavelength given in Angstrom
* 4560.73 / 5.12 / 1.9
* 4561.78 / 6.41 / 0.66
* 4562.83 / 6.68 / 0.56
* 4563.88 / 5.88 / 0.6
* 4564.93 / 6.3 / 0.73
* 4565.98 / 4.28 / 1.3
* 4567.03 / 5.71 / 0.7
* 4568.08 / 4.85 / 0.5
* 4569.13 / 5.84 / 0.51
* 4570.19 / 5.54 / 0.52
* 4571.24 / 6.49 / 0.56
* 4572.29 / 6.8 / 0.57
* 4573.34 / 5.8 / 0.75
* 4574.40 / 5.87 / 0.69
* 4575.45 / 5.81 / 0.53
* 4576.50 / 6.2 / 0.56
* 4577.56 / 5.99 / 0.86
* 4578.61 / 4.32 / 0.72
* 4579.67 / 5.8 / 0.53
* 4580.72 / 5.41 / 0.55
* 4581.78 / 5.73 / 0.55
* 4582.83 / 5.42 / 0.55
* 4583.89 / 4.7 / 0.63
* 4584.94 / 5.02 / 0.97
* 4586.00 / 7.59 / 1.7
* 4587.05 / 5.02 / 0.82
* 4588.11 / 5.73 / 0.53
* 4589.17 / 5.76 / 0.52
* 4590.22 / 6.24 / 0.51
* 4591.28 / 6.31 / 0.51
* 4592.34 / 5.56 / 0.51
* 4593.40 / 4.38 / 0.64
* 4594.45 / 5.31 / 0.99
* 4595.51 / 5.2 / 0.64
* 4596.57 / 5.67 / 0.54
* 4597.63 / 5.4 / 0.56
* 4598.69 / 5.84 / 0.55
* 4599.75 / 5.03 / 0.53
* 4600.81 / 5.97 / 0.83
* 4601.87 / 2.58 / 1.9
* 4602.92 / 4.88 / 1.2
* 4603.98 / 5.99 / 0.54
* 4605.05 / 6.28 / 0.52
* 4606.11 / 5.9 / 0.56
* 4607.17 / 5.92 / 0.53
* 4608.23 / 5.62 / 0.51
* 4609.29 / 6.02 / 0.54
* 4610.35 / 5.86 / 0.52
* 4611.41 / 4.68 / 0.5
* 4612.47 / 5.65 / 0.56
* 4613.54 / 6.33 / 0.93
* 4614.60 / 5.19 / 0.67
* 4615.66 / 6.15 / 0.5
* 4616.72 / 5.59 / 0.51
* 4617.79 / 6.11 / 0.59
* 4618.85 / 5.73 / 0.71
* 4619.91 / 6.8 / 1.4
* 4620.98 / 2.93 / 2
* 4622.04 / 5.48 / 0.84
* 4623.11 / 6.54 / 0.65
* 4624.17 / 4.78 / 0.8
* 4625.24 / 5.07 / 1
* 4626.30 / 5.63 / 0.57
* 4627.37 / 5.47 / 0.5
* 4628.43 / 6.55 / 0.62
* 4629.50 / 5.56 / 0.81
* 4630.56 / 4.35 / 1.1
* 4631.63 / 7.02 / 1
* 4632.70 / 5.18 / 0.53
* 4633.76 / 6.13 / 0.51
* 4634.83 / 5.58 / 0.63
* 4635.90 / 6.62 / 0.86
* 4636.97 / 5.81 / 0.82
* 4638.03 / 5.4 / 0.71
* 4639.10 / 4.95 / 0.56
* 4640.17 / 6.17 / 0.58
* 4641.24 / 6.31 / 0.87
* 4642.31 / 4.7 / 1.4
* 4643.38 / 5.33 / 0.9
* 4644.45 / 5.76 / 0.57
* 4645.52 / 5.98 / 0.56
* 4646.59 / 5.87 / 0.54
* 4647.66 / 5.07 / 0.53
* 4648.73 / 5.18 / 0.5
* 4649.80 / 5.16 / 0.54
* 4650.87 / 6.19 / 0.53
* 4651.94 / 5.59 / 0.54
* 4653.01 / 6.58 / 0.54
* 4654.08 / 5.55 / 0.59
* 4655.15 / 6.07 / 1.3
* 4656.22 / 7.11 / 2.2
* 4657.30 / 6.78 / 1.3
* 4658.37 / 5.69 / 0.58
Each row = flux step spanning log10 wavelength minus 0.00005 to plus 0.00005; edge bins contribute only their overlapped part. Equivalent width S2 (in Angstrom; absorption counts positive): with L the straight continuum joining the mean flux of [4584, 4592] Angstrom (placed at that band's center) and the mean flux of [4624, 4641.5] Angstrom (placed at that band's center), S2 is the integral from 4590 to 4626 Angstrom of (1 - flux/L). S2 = 1.86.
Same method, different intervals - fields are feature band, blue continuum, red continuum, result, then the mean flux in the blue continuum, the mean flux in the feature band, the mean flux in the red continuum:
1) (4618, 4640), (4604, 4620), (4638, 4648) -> 0.34 Angstrom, 5.83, 5.6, 5.57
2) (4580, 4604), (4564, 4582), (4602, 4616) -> 1.06 Angstrom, 5.69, 5.42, 5.64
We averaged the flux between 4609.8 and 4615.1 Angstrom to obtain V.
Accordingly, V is 5.55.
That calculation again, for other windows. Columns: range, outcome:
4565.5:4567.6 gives 5.02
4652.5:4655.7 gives 6.08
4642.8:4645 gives 5.53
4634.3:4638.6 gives 5.85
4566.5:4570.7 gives 5.48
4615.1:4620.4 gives 6.07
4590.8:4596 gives 5.34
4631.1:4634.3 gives 6.11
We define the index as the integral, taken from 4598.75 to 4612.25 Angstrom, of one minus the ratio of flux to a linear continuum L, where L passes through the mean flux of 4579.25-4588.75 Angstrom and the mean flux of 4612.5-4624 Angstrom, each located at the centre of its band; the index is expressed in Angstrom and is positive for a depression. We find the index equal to 0.5 Angstrom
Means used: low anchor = 5.6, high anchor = 5.65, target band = 5.42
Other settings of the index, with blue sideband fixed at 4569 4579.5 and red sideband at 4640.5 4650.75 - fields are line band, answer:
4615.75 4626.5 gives 0.3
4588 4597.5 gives 0.4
